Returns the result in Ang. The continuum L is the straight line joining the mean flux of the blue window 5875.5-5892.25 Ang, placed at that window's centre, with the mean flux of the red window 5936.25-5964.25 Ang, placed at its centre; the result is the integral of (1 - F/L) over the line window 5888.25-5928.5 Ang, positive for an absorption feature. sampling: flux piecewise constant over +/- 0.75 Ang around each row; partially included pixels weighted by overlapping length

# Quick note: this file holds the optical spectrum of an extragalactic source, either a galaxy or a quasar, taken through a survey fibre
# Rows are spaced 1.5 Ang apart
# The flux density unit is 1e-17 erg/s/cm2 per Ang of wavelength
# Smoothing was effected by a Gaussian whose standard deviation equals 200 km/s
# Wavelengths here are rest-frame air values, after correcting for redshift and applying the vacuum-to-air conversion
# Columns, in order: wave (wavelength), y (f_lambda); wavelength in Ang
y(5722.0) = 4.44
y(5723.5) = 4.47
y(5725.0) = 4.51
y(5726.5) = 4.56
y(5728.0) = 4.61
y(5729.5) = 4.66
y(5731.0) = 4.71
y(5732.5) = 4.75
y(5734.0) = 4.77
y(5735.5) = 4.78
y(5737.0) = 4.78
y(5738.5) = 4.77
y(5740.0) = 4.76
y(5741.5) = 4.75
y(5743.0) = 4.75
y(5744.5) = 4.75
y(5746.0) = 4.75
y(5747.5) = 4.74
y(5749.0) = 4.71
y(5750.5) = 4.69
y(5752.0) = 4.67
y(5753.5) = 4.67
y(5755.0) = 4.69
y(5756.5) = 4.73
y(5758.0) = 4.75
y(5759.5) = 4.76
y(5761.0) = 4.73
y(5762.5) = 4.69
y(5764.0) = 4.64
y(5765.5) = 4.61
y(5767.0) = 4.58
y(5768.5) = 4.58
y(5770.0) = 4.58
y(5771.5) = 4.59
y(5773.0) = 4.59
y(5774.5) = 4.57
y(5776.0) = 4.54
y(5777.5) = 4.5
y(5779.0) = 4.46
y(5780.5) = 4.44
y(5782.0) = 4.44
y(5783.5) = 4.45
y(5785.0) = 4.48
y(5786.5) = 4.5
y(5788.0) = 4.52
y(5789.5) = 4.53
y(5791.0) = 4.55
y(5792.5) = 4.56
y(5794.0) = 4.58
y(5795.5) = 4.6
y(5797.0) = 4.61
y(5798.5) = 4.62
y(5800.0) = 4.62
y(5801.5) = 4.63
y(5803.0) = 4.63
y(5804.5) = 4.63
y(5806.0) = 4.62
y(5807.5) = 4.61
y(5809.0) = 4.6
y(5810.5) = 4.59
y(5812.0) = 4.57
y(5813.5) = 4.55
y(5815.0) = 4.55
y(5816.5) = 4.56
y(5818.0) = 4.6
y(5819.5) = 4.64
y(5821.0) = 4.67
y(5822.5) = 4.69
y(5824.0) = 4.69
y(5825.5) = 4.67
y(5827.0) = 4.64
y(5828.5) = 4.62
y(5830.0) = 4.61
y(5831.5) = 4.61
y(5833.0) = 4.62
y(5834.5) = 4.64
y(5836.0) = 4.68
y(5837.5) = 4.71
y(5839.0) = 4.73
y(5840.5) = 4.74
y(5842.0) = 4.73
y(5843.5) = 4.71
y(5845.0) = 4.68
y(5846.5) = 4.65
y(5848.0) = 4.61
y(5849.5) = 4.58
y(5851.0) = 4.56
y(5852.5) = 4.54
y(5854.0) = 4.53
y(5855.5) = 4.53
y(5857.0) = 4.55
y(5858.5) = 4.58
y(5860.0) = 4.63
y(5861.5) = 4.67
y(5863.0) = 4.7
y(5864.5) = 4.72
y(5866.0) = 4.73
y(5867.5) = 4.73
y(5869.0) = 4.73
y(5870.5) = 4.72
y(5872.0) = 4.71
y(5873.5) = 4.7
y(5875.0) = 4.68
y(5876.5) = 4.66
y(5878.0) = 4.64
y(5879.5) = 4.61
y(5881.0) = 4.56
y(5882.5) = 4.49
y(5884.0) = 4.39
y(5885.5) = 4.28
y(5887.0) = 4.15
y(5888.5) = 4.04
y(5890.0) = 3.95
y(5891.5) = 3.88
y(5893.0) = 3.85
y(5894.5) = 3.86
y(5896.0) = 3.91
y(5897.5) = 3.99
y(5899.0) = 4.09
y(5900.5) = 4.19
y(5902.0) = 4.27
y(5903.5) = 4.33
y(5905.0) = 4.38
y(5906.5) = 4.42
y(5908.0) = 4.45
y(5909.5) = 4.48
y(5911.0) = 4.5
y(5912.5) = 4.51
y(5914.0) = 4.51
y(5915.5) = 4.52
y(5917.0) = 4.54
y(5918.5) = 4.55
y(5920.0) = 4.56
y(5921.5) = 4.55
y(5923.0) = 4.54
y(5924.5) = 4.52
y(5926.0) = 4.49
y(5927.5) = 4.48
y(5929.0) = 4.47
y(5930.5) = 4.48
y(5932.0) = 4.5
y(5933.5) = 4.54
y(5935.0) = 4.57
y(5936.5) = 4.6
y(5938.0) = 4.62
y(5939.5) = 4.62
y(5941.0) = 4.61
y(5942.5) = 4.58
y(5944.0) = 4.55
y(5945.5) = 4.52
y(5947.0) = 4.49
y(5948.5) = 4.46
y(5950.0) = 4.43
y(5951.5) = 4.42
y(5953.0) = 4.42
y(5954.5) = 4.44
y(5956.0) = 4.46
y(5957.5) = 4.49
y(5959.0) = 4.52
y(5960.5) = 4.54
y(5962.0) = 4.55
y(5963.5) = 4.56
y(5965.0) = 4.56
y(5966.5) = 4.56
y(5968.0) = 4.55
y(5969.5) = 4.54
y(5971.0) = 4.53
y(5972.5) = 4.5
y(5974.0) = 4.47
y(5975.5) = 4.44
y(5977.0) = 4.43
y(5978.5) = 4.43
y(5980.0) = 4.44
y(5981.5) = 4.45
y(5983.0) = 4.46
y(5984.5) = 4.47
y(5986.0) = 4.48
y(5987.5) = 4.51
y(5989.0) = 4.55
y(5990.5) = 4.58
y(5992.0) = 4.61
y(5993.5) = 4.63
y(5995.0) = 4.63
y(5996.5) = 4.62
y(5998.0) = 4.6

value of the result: 0.8 Ang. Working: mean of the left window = 4.34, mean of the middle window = 4.31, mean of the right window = 4.52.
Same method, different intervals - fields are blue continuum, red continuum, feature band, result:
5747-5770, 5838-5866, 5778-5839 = 0.9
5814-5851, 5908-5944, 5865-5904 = 2.0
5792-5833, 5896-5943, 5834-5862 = -0.4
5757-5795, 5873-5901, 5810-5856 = -2.3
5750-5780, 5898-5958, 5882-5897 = 1.5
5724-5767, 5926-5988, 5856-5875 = -0.4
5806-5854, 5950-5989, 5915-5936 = 0.1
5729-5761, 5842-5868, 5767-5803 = 1.1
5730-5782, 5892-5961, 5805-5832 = -0.2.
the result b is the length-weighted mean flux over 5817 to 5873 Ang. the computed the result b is 4.65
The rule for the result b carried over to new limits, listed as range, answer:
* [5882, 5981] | 4.42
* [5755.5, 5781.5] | 4.61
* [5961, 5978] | 4.52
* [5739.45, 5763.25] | 4.72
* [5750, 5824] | 4.6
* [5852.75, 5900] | 4.43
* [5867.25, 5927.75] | 4.4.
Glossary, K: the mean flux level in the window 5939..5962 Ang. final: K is 4.5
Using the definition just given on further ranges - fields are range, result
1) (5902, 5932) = 4.48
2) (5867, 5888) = 4.57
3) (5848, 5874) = 4.64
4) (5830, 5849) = 4.67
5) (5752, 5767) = 4.69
